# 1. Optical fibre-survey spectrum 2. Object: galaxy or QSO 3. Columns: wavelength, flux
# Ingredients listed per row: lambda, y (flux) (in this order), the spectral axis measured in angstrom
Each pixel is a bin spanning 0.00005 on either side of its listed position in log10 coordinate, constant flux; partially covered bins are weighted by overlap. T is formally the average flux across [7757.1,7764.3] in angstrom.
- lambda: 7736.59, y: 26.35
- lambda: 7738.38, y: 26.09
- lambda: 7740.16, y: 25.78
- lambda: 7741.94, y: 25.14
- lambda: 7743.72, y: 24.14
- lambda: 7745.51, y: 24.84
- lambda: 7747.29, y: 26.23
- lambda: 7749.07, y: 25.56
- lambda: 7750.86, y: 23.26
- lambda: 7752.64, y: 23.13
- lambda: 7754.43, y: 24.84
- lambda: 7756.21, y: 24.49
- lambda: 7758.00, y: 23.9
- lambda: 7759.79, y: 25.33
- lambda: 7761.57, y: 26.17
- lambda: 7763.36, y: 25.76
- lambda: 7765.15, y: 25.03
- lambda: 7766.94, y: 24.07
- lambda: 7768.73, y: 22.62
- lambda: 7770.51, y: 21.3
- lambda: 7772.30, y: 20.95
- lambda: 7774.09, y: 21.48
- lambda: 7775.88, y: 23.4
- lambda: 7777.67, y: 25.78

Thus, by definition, 25.3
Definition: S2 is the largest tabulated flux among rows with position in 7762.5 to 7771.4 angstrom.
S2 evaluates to 25.76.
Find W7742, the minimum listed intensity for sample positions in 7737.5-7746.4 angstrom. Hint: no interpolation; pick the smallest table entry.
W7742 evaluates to 24.14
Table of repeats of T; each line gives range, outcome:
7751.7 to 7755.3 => 24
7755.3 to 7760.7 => 24.6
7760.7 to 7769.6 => 24.7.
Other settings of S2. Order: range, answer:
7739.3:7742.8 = 25.78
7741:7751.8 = 26.23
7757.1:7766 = 26.17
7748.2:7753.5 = 25.56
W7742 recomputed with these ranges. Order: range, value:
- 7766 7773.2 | 20.95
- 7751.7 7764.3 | 23.13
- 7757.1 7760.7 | 23.9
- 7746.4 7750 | 25.56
